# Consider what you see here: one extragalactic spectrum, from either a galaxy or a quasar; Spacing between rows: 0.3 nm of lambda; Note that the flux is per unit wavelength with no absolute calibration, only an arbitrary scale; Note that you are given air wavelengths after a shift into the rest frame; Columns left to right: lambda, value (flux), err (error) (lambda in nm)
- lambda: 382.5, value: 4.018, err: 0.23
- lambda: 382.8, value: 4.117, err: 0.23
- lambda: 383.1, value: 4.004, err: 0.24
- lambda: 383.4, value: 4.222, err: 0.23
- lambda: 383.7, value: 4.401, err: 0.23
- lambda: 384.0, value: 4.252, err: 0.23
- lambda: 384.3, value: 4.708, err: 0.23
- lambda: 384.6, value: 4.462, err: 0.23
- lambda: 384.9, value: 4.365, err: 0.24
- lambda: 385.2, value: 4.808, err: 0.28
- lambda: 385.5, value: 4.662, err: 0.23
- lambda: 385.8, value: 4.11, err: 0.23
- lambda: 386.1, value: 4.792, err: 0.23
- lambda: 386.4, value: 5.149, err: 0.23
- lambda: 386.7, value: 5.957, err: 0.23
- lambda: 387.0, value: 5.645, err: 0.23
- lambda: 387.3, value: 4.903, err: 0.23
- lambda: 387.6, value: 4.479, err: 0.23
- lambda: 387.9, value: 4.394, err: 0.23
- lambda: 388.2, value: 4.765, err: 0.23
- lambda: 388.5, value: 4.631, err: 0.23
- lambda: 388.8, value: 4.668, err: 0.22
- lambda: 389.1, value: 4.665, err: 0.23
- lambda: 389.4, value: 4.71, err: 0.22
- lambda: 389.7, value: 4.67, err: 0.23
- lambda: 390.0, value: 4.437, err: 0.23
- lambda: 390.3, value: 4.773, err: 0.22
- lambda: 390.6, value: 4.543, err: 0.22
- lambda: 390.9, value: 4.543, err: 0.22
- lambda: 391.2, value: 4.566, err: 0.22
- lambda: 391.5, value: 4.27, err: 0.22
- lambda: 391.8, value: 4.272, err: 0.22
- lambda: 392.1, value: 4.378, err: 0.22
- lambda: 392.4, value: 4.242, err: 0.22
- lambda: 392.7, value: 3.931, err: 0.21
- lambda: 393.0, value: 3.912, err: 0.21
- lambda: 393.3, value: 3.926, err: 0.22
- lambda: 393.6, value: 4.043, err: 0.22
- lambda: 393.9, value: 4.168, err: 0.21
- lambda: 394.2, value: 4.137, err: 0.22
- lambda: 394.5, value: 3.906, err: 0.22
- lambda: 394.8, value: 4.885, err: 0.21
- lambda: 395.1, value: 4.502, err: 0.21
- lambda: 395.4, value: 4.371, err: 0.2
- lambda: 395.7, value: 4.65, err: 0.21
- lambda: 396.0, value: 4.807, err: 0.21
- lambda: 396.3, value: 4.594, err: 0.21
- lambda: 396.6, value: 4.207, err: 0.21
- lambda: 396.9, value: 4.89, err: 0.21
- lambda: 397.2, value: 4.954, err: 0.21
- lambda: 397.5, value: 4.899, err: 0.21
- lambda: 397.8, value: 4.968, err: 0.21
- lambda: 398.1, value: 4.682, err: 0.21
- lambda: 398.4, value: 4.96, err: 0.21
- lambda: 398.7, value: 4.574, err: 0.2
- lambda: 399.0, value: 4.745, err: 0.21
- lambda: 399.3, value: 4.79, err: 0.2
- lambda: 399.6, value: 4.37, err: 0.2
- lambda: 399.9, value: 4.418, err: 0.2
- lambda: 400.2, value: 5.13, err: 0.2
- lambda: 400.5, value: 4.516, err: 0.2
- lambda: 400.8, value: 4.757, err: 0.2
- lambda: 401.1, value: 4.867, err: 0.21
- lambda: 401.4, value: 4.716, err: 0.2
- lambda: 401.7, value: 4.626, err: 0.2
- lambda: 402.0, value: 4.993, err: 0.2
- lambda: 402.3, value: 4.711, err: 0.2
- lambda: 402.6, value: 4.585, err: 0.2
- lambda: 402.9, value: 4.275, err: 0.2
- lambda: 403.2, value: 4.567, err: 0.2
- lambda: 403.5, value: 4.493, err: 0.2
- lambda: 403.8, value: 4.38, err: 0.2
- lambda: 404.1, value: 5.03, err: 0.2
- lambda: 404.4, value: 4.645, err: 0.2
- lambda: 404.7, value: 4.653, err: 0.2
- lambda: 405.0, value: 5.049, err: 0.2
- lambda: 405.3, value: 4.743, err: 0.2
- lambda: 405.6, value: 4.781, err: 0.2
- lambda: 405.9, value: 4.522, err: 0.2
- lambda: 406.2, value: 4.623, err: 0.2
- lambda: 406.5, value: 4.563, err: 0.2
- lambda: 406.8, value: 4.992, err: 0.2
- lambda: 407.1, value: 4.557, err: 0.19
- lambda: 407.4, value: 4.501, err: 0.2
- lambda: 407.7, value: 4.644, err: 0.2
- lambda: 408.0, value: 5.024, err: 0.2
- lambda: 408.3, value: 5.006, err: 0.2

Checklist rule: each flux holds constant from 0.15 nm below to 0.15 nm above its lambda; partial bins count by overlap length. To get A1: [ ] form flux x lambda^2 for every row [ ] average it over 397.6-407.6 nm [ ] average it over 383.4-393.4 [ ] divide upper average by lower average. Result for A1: 1.10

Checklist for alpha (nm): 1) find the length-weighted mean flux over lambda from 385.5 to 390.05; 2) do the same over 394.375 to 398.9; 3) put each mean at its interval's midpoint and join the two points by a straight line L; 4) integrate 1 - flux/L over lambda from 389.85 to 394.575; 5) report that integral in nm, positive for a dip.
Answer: 0.47 nm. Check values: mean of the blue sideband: 4.8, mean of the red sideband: 4.66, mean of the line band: 4.26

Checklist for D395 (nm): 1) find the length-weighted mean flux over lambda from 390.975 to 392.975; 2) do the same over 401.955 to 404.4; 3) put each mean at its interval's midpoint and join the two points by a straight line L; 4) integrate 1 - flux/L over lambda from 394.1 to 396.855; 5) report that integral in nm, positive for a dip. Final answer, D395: -0.06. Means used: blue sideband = 4.26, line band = 4.47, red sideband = 4.61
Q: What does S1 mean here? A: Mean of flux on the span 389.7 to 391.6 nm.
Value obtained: 4.54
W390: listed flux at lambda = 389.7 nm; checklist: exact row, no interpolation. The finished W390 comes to 4.67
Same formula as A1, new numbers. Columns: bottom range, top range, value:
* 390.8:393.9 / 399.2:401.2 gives 1.16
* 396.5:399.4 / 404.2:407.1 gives 1.03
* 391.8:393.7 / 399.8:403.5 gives 1.20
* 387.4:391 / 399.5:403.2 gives 1.08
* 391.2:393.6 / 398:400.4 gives 1.17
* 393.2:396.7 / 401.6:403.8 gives 1.09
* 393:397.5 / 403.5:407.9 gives 1.11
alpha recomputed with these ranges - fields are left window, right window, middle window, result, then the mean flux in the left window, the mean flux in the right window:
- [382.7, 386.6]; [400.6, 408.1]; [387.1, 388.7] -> -0.05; 4.49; 4.69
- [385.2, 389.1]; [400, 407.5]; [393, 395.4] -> 0.28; 4.84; 4.69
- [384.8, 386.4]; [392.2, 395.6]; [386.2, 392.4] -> -0.39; 4.61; 4.19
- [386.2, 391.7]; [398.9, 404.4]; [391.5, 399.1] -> 0.41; 4.76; 4.66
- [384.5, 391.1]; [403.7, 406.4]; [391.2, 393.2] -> 0.23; 4.73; 4.72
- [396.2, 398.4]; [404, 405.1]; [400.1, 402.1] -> 0.00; 4.76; 4.83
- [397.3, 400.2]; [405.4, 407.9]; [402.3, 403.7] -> 0.06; 4.74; 4.66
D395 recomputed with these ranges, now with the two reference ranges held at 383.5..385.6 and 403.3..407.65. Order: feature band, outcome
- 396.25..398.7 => -0.08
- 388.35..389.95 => -0.04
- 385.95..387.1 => -0.21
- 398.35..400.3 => -0.02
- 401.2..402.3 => -0.03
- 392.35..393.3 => 0.12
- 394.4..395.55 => 0.04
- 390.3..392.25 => 0.05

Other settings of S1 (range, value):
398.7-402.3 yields 4.71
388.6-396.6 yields 4.4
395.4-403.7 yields 4.69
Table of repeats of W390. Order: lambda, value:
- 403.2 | 4.567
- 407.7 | 4.644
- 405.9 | 4.522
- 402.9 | 4.275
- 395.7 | 4.65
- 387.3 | 4.903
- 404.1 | 5.03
